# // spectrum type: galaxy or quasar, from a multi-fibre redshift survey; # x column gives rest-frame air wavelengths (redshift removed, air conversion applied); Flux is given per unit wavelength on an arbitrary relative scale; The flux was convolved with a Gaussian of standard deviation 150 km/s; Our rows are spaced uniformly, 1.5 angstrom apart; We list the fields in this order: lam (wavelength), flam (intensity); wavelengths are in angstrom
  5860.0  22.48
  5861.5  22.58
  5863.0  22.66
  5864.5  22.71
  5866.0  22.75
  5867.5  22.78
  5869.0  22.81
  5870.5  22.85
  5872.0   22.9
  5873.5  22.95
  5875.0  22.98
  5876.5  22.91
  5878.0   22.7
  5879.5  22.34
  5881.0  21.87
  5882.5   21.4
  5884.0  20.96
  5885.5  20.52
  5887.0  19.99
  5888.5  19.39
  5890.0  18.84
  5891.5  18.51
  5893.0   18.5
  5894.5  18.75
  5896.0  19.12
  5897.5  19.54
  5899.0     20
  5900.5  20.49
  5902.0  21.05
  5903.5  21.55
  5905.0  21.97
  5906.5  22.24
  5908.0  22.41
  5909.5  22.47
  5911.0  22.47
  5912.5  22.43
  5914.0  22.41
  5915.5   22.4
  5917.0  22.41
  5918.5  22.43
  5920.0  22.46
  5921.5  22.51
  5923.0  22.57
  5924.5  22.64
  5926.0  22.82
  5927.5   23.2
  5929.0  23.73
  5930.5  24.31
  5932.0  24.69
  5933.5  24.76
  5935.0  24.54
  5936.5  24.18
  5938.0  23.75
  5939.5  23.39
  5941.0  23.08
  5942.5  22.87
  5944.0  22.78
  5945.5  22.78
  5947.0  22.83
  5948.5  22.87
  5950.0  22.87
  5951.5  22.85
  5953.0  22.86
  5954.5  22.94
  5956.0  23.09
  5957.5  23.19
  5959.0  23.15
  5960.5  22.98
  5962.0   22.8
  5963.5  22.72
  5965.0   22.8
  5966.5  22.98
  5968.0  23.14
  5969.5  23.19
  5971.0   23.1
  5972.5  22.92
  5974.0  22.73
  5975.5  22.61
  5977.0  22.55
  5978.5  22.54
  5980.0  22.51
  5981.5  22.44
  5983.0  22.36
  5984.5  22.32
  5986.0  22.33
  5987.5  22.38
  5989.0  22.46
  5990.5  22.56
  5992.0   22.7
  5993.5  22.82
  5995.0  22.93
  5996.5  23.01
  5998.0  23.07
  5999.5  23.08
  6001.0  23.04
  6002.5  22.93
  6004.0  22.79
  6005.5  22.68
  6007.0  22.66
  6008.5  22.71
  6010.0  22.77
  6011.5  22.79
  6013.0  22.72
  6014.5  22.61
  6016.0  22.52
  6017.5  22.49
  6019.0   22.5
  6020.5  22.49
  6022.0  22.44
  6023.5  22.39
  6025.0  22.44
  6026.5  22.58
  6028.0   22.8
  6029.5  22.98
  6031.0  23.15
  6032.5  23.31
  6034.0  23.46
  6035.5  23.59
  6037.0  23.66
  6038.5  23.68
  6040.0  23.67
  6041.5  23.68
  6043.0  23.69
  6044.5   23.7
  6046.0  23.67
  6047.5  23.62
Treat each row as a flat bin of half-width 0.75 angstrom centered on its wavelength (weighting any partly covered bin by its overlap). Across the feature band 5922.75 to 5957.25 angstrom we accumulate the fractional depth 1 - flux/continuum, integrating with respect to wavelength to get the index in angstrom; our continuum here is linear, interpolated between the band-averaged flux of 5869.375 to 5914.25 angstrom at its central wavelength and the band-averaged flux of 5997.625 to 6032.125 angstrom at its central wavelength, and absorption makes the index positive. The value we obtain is -2.4 angstrom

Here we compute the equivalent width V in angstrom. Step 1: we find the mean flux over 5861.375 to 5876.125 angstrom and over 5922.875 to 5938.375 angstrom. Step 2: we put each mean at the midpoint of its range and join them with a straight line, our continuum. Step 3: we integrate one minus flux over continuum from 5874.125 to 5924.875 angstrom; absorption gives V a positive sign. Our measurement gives 4.3 angstrom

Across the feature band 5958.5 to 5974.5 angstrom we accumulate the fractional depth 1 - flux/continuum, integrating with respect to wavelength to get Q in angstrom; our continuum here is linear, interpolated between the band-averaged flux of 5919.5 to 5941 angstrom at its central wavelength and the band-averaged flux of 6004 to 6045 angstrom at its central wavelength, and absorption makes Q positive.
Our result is 0.2 angstrom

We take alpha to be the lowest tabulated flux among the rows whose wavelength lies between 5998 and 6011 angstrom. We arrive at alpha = 22.66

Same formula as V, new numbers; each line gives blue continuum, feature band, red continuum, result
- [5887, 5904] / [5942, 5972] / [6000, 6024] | -2.4 angstrom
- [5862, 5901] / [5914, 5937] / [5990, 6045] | -1.6 angstrom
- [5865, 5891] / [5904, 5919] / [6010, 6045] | -0.2 angstrom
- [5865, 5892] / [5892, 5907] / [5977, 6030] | 1.1 angstrom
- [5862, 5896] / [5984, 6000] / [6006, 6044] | -0.1 angstrom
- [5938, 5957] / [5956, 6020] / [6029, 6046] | 1.3 angstrom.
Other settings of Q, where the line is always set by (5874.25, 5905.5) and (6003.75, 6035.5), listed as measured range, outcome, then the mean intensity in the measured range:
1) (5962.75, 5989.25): -0.77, 22.7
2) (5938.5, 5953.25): -0.95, 22.9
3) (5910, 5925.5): -1.03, 22.5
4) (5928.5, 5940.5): -1.57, 24.2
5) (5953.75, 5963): -0.54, 23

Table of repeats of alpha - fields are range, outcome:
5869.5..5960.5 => 18.5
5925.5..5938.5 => 22.82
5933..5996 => 22.32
